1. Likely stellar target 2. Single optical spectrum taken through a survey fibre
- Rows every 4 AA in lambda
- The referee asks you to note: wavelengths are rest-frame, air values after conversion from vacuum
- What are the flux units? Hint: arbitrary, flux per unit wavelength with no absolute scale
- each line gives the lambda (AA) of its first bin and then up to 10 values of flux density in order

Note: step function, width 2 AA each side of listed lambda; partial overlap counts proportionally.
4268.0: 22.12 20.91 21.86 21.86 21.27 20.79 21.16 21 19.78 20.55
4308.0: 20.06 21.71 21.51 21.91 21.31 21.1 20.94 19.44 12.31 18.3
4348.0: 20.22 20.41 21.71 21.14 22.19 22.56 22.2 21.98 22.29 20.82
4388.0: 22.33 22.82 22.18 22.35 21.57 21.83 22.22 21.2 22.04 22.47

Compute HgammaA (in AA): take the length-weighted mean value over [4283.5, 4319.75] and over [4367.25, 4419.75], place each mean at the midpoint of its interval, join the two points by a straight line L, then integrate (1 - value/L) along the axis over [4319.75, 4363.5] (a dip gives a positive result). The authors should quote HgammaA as 3.07 AA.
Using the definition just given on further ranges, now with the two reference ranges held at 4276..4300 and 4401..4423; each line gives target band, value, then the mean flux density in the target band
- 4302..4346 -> 2.9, 19.9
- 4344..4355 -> 0.7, 20.1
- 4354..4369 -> -0.2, 21.9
